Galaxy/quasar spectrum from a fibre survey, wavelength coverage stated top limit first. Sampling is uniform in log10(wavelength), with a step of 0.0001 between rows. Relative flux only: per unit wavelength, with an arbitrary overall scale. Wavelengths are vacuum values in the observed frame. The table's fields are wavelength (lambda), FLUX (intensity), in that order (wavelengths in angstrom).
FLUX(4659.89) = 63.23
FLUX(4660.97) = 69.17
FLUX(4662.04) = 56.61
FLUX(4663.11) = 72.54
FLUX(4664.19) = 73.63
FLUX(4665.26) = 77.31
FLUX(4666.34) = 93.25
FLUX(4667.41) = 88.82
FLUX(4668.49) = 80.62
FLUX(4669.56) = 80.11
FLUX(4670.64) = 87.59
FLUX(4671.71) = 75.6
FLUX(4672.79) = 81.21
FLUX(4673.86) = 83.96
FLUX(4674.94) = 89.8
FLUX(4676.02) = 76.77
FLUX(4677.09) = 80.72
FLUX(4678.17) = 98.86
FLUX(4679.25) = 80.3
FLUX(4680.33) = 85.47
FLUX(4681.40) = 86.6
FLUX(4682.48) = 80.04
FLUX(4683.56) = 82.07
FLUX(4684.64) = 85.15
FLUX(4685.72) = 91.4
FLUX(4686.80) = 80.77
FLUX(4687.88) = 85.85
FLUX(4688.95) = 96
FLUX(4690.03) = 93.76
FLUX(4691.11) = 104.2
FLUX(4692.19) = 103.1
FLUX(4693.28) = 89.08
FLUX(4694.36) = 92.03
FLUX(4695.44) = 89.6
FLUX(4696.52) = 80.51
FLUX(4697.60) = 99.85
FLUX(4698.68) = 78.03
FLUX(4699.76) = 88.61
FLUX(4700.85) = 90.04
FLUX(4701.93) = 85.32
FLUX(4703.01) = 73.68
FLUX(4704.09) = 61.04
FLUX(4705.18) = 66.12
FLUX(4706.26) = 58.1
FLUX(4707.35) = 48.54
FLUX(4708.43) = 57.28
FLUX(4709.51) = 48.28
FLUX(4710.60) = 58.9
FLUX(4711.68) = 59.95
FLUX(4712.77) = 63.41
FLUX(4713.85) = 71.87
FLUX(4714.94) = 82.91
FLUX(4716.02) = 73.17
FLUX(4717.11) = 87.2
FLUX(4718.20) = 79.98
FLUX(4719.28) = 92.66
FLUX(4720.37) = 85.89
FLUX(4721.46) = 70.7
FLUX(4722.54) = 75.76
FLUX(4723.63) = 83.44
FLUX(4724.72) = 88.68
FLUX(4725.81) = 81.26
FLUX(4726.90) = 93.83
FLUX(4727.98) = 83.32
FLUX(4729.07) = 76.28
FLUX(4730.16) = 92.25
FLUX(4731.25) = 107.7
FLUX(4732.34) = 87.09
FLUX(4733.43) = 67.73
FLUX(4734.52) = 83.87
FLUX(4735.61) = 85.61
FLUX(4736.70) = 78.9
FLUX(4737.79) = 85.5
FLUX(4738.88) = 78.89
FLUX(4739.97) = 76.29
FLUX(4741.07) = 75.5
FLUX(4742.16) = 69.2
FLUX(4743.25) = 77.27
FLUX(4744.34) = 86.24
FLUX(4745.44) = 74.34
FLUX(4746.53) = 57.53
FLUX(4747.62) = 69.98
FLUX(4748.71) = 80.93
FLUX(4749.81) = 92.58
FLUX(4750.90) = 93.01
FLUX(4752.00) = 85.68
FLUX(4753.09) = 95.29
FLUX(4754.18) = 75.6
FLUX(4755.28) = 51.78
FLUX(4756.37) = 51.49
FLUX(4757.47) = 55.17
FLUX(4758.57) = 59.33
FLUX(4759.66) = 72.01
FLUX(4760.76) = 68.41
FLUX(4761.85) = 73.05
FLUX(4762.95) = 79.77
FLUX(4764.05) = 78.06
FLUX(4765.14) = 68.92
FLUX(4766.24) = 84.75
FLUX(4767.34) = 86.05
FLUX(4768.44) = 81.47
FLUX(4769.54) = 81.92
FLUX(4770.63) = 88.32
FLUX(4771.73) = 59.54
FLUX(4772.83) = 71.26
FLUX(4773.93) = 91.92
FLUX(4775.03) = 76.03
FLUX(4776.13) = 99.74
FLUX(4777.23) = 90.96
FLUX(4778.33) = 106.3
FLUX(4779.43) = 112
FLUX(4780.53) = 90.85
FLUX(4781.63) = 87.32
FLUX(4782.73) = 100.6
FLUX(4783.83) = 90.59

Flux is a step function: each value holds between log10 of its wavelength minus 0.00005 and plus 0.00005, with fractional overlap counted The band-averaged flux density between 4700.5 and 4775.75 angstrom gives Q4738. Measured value 76.2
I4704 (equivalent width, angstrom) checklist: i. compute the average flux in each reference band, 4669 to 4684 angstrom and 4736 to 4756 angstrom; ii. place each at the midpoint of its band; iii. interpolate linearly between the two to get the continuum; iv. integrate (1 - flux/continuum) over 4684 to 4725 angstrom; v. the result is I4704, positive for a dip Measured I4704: 0.95 angstrom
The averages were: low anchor 83.5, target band 79.4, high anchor 77.9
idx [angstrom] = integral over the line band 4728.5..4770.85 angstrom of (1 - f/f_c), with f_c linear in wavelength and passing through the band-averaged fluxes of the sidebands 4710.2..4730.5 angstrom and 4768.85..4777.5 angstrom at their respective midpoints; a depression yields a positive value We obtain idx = 1.61 angstrom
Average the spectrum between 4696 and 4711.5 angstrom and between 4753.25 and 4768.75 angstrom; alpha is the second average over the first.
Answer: 1.0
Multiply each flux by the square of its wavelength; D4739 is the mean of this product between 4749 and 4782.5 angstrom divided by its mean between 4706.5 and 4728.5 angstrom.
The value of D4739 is 1.11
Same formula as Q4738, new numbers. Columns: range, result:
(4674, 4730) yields 80.8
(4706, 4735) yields 76.5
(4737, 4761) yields 74.3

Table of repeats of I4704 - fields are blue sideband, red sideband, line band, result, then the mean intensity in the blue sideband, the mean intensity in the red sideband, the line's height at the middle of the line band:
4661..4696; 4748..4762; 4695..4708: 0.8 angstrom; 84.9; 73.4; 81.4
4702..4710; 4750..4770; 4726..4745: -4.0 angstrom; 60.7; 74.8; 68.4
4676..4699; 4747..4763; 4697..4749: 2.1 angstrom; 88.6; 73.3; 80.6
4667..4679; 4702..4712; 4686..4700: -4.2 angstrom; 83.8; 60.3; 70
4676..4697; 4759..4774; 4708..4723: 2.2 angstrom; 88.4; 77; 84.3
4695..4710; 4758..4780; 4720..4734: -1.4 angstrom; 73.2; 81.5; 76.3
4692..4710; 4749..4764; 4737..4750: -0.4 angstrom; 76.6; 73.6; 74.3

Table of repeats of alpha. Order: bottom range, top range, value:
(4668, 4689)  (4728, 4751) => 0.96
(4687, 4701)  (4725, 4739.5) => 0.93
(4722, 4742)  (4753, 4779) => 0.92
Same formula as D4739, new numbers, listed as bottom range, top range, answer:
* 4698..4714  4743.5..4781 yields 1.20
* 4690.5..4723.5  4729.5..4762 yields 1.01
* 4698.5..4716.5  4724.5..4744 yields 1.22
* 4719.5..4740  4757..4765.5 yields 0.84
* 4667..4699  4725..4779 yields 0.94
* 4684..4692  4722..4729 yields 0.93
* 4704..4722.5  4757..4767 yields 1.06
